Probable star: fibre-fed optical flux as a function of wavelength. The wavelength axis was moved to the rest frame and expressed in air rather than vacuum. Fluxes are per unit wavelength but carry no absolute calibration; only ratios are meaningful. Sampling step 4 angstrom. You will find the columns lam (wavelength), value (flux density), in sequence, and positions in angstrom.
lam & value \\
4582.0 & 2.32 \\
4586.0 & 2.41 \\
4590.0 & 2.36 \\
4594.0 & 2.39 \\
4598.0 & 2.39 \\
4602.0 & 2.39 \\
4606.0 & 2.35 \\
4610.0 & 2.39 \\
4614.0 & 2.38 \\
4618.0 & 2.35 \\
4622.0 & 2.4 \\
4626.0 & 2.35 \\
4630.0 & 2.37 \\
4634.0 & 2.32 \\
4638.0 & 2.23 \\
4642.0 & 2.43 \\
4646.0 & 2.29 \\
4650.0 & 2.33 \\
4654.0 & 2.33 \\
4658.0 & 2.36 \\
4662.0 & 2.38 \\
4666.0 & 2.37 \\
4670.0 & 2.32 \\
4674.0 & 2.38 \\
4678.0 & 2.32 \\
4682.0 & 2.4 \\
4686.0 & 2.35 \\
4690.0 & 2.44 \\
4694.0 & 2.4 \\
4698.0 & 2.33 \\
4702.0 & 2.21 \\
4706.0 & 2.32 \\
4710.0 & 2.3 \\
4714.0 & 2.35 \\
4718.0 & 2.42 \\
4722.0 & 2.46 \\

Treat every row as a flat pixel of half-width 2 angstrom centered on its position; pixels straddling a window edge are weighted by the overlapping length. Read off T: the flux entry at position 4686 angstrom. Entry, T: 2.35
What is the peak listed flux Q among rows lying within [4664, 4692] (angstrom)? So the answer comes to 2.44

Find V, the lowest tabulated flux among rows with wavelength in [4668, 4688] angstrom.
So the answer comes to 2.32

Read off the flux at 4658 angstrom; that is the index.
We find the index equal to 2.36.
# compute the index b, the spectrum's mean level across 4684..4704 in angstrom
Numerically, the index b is 2.35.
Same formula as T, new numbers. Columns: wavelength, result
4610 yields 2.39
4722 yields 2.46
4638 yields 2.23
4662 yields 2.38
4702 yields 2.21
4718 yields 2.42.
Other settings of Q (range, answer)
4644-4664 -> 2.38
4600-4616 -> 2.39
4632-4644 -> 2.43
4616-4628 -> 2.4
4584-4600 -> 2.41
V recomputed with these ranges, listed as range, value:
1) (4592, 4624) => 2.35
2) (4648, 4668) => 2.33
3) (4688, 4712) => 2.21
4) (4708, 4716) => 2.3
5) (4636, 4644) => 2.23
